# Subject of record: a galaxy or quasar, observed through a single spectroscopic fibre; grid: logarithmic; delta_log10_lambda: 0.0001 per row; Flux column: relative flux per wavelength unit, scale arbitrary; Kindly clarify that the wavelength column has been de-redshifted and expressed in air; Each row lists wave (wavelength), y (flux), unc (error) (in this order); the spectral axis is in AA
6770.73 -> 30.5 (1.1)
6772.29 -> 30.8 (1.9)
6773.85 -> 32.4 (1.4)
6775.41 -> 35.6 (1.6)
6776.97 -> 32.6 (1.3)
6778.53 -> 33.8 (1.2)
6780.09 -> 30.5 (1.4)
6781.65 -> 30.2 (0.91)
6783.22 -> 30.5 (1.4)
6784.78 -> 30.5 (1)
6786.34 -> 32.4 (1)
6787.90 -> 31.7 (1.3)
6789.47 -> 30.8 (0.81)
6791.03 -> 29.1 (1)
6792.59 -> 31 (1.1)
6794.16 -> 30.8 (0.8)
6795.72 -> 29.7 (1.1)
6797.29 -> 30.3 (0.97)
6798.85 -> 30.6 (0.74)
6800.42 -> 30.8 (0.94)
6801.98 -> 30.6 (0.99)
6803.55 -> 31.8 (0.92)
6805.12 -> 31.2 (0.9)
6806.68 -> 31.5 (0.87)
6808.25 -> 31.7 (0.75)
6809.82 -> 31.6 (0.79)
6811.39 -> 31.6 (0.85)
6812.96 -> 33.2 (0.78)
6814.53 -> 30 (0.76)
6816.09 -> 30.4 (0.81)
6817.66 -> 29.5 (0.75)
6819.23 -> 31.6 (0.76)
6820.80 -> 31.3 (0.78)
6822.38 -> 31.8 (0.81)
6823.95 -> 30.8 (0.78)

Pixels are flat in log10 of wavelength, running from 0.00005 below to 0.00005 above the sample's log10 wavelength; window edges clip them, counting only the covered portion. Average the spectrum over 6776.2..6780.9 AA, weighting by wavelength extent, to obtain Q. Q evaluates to 32.3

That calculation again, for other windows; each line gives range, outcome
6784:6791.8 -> 30.9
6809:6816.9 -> 31.4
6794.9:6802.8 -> 30.4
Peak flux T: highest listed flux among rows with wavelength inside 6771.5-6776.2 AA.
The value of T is 35.6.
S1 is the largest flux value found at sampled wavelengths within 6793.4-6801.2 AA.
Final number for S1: 30.8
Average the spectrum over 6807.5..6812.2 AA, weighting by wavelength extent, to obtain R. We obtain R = 31.6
